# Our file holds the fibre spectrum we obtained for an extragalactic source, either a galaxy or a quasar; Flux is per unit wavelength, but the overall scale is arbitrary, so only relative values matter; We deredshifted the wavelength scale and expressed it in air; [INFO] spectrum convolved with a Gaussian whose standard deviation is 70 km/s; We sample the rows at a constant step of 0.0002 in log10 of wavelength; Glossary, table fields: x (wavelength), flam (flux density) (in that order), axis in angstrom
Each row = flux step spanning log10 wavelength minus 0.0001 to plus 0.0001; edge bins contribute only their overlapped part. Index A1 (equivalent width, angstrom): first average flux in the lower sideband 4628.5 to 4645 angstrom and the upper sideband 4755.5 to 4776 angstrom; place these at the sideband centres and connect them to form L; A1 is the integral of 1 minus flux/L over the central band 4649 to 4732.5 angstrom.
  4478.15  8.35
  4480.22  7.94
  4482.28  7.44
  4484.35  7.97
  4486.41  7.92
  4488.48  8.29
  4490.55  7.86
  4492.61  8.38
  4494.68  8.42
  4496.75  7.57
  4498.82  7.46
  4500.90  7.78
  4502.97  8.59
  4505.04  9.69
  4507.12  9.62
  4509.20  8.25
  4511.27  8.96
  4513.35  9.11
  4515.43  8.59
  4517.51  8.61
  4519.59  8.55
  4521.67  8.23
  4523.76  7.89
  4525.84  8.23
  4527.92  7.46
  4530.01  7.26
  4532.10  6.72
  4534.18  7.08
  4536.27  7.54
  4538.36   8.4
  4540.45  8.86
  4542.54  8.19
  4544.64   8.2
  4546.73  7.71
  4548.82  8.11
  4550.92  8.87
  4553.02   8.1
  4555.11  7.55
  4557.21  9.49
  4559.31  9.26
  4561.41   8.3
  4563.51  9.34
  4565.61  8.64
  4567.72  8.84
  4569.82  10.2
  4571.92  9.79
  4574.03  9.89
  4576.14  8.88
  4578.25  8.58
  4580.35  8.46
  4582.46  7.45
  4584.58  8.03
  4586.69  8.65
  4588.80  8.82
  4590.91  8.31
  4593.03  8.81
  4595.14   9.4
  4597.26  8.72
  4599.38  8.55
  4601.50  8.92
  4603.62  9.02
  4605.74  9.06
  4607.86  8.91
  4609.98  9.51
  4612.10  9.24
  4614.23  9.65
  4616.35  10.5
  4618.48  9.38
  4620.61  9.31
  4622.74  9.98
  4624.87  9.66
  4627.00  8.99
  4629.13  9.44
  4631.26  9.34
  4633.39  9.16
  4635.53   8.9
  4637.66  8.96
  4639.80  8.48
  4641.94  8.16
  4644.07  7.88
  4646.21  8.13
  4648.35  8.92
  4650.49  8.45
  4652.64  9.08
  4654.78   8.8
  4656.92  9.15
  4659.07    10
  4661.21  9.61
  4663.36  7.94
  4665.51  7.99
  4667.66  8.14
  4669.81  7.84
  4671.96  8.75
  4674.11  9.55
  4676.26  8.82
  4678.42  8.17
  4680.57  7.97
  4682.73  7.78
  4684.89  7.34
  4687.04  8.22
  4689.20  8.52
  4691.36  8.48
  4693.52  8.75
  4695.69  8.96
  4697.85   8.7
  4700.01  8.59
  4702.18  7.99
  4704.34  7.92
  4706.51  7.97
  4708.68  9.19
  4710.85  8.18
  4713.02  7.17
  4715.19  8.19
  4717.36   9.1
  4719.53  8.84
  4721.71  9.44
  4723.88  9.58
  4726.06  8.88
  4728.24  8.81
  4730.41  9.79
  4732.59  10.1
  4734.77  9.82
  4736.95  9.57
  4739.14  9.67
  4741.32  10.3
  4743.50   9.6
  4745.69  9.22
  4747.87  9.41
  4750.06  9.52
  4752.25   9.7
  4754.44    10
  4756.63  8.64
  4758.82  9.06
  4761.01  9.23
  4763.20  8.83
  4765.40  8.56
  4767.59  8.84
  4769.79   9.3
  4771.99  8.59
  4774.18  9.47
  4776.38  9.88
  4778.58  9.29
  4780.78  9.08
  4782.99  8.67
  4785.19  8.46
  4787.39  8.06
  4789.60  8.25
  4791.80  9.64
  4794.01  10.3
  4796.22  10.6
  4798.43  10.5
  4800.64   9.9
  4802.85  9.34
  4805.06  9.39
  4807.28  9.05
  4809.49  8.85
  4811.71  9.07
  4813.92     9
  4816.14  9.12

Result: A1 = 2.4 angstrom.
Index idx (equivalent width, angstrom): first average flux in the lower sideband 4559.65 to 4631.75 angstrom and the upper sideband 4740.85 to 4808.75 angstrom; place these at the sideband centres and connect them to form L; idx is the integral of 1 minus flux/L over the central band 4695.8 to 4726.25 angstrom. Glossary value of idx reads 2.2 angstrom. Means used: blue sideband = 9.08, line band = 8.56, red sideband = 9.3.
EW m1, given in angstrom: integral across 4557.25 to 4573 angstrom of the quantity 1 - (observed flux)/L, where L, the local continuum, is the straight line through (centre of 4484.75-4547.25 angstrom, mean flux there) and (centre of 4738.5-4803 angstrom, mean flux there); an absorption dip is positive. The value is -1.5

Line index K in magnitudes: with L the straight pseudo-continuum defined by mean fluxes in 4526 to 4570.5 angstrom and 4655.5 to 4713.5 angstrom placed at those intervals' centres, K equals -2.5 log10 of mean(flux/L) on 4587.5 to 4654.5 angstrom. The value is -0.08 mag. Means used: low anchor 8.28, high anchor 8.45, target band 9.02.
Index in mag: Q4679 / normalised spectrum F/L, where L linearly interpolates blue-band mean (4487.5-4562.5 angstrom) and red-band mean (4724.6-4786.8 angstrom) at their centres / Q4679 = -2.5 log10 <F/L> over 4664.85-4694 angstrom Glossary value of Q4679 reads 0.081 mag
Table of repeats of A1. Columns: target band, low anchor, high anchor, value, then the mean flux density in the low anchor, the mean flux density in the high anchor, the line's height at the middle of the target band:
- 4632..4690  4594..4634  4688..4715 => 1.6 angstrom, 9.3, 8.36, 8.8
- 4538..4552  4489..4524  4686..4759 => 0.4 angstrom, 8.45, 9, 8.55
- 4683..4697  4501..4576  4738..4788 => 1.0 angstrom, 8.51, 9.2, 8.98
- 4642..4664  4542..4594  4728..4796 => 0.4 angstrom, 8.66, 9.3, 8.94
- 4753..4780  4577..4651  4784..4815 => 0.3 angstrom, 8.91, 9.32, 9.24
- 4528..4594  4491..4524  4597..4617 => 3.2 angstrom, 8.48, 9.2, 8.87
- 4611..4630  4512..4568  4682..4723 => -2.8 angstrom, 8.26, 8.4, 8.33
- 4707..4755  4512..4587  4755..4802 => -1.1 angstrom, 8.42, 9.21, 9.05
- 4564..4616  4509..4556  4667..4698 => -4.7 angstrom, 8.11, 8.39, 8.22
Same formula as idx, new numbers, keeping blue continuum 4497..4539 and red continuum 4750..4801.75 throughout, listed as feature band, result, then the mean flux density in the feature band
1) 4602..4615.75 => -1.1 angstrom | 9.27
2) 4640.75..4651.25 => 0.5 angstrom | 8.31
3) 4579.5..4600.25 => -0.1 angstrom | 8.52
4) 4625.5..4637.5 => -0.7 angstrom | 9.17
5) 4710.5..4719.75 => 0.8 angstrom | 8.26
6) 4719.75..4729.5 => -0.1 angstrom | 9.16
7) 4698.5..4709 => 0.8 angstrom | 8.28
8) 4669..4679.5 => 0.2 angstrom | 8.65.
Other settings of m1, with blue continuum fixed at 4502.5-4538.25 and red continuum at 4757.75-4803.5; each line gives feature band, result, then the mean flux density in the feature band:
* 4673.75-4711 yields 2.2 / 8.38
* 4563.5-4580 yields -1.5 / 9.23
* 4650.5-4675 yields 0.0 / 8.78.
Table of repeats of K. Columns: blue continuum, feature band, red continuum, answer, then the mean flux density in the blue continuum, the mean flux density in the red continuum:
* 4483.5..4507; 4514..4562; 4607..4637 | 0.064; 8.24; 9.42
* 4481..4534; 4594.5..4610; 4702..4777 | -0.051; 8.18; 9.11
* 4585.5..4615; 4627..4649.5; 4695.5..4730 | 0.011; 8.96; 8.61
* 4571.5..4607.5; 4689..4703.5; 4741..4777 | 0.065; 8.77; 9.27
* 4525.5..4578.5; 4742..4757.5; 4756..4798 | -0.051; 8.44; 9.12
